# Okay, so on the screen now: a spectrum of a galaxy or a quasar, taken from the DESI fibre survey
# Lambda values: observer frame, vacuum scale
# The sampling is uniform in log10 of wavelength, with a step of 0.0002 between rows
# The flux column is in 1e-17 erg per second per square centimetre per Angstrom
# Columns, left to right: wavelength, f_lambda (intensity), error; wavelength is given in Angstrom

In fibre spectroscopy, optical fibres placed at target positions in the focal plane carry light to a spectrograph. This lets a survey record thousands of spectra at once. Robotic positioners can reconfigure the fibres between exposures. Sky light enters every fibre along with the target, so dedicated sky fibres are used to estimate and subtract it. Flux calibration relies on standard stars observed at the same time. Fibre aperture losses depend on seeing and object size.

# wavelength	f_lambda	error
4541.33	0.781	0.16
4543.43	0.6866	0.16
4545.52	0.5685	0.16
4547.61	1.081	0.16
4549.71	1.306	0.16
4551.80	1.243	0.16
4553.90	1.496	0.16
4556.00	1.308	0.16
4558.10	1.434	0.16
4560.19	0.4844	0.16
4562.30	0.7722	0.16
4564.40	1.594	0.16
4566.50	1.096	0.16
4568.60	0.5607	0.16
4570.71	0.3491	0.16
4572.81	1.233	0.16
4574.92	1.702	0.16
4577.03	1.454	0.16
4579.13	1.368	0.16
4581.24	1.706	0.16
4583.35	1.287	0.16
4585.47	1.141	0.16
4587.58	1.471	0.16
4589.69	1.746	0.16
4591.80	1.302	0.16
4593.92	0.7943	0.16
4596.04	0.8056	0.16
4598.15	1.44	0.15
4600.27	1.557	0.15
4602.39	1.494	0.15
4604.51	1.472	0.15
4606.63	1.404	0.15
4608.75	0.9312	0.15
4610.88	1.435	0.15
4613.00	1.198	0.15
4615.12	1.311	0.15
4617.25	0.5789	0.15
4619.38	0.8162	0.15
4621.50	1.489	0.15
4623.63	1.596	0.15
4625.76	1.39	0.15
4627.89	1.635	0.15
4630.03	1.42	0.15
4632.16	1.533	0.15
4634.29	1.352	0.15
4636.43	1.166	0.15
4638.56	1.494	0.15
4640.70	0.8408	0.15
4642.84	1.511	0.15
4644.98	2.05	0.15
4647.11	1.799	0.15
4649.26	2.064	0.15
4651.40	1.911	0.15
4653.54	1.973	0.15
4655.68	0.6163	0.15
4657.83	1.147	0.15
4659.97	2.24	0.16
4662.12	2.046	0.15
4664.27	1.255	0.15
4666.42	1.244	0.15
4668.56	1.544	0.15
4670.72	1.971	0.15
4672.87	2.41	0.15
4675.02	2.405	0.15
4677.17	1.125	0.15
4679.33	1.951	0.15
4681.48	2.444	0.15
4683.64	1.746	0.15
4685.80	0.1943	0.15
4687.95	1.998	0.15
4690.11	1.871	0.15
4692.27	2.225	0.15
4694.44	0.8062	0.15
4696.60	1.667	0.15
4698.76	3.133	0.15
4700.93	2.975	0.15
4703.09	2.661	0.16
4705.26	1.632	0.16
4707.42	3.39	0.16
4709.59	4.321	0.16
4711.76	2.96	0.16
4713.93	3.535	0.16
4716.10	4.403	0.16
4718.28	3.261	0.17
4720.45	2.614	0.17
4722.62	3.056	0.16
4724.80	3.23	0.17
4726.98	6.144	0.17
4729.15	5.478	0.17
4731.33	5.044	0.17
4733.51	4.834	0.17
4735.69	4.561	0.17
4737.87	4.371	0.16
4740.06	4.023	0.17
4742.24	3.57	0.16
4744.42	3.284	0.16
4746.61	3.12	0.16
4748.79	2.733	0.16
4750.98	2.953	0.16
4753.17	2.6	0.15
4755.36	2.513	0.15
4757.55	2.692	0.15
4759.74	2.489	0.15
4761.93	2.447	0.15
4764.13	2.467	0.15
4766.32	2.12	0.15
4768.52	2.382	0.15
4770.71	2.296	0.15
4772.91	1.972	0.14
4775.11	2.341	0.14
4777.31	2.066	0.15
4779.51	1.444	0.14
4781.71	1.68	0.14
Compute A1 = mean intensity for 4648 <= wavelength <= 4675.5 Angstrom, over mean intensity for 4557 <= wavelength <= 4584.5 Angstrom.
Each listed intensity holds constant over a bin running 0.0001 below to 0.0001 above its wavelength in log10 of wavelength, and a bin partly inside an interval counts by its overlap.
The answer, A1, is 1.51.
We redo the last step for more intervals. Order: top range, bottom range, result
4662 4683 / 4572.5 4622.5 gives 1.41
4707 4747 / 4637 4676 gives 2.36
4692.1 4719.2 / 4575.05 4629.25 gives 2.17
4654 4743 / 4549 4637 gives 2.17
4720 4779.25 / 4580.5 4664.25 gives 2.28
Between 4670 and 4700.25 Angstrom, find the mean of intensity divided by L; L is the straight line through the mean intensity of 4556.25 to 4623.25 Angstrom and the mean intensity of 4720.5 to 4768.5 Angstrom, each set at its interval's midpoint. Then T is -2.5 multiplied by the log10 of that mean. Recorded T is 0.36 mag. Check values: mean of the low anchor 1.21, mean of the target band 1.87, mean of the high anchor 3.46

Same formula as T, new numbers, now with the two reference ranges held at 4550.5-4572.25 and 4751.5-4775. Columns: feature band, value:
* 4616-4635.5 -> 0.13 mag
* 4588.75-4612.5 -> 0.00 mag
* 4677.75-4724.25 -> -0.24 mag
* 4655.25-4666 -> 0.15 mag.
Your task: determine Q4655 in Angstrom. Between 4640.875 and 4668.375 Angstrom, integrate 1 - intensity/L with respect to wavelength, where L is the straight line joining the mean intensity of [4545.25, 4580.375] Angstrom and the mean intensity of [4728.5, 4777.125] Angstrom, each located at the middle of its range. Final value 6.3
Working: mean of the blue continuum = 1.14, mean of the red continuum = 3.15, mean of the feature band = 1.62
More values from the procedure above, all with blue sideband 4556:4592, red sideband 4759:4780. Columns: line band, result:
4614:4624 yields 2.2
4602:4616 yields 0.8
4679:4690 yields 0.7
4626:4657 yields 0.9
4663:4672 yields 0.9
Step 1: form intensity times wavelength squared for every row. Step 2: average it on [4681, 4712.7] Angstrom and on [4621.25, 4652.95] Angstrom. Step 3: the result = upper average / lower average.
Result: 1.5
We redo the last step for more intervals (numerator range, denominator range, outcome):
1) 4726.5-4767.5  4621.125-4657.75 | 2.43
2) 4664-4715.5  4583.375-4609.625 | 1.75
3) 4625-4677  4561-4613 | 1.33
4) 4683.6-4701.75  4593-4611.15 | 1.52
